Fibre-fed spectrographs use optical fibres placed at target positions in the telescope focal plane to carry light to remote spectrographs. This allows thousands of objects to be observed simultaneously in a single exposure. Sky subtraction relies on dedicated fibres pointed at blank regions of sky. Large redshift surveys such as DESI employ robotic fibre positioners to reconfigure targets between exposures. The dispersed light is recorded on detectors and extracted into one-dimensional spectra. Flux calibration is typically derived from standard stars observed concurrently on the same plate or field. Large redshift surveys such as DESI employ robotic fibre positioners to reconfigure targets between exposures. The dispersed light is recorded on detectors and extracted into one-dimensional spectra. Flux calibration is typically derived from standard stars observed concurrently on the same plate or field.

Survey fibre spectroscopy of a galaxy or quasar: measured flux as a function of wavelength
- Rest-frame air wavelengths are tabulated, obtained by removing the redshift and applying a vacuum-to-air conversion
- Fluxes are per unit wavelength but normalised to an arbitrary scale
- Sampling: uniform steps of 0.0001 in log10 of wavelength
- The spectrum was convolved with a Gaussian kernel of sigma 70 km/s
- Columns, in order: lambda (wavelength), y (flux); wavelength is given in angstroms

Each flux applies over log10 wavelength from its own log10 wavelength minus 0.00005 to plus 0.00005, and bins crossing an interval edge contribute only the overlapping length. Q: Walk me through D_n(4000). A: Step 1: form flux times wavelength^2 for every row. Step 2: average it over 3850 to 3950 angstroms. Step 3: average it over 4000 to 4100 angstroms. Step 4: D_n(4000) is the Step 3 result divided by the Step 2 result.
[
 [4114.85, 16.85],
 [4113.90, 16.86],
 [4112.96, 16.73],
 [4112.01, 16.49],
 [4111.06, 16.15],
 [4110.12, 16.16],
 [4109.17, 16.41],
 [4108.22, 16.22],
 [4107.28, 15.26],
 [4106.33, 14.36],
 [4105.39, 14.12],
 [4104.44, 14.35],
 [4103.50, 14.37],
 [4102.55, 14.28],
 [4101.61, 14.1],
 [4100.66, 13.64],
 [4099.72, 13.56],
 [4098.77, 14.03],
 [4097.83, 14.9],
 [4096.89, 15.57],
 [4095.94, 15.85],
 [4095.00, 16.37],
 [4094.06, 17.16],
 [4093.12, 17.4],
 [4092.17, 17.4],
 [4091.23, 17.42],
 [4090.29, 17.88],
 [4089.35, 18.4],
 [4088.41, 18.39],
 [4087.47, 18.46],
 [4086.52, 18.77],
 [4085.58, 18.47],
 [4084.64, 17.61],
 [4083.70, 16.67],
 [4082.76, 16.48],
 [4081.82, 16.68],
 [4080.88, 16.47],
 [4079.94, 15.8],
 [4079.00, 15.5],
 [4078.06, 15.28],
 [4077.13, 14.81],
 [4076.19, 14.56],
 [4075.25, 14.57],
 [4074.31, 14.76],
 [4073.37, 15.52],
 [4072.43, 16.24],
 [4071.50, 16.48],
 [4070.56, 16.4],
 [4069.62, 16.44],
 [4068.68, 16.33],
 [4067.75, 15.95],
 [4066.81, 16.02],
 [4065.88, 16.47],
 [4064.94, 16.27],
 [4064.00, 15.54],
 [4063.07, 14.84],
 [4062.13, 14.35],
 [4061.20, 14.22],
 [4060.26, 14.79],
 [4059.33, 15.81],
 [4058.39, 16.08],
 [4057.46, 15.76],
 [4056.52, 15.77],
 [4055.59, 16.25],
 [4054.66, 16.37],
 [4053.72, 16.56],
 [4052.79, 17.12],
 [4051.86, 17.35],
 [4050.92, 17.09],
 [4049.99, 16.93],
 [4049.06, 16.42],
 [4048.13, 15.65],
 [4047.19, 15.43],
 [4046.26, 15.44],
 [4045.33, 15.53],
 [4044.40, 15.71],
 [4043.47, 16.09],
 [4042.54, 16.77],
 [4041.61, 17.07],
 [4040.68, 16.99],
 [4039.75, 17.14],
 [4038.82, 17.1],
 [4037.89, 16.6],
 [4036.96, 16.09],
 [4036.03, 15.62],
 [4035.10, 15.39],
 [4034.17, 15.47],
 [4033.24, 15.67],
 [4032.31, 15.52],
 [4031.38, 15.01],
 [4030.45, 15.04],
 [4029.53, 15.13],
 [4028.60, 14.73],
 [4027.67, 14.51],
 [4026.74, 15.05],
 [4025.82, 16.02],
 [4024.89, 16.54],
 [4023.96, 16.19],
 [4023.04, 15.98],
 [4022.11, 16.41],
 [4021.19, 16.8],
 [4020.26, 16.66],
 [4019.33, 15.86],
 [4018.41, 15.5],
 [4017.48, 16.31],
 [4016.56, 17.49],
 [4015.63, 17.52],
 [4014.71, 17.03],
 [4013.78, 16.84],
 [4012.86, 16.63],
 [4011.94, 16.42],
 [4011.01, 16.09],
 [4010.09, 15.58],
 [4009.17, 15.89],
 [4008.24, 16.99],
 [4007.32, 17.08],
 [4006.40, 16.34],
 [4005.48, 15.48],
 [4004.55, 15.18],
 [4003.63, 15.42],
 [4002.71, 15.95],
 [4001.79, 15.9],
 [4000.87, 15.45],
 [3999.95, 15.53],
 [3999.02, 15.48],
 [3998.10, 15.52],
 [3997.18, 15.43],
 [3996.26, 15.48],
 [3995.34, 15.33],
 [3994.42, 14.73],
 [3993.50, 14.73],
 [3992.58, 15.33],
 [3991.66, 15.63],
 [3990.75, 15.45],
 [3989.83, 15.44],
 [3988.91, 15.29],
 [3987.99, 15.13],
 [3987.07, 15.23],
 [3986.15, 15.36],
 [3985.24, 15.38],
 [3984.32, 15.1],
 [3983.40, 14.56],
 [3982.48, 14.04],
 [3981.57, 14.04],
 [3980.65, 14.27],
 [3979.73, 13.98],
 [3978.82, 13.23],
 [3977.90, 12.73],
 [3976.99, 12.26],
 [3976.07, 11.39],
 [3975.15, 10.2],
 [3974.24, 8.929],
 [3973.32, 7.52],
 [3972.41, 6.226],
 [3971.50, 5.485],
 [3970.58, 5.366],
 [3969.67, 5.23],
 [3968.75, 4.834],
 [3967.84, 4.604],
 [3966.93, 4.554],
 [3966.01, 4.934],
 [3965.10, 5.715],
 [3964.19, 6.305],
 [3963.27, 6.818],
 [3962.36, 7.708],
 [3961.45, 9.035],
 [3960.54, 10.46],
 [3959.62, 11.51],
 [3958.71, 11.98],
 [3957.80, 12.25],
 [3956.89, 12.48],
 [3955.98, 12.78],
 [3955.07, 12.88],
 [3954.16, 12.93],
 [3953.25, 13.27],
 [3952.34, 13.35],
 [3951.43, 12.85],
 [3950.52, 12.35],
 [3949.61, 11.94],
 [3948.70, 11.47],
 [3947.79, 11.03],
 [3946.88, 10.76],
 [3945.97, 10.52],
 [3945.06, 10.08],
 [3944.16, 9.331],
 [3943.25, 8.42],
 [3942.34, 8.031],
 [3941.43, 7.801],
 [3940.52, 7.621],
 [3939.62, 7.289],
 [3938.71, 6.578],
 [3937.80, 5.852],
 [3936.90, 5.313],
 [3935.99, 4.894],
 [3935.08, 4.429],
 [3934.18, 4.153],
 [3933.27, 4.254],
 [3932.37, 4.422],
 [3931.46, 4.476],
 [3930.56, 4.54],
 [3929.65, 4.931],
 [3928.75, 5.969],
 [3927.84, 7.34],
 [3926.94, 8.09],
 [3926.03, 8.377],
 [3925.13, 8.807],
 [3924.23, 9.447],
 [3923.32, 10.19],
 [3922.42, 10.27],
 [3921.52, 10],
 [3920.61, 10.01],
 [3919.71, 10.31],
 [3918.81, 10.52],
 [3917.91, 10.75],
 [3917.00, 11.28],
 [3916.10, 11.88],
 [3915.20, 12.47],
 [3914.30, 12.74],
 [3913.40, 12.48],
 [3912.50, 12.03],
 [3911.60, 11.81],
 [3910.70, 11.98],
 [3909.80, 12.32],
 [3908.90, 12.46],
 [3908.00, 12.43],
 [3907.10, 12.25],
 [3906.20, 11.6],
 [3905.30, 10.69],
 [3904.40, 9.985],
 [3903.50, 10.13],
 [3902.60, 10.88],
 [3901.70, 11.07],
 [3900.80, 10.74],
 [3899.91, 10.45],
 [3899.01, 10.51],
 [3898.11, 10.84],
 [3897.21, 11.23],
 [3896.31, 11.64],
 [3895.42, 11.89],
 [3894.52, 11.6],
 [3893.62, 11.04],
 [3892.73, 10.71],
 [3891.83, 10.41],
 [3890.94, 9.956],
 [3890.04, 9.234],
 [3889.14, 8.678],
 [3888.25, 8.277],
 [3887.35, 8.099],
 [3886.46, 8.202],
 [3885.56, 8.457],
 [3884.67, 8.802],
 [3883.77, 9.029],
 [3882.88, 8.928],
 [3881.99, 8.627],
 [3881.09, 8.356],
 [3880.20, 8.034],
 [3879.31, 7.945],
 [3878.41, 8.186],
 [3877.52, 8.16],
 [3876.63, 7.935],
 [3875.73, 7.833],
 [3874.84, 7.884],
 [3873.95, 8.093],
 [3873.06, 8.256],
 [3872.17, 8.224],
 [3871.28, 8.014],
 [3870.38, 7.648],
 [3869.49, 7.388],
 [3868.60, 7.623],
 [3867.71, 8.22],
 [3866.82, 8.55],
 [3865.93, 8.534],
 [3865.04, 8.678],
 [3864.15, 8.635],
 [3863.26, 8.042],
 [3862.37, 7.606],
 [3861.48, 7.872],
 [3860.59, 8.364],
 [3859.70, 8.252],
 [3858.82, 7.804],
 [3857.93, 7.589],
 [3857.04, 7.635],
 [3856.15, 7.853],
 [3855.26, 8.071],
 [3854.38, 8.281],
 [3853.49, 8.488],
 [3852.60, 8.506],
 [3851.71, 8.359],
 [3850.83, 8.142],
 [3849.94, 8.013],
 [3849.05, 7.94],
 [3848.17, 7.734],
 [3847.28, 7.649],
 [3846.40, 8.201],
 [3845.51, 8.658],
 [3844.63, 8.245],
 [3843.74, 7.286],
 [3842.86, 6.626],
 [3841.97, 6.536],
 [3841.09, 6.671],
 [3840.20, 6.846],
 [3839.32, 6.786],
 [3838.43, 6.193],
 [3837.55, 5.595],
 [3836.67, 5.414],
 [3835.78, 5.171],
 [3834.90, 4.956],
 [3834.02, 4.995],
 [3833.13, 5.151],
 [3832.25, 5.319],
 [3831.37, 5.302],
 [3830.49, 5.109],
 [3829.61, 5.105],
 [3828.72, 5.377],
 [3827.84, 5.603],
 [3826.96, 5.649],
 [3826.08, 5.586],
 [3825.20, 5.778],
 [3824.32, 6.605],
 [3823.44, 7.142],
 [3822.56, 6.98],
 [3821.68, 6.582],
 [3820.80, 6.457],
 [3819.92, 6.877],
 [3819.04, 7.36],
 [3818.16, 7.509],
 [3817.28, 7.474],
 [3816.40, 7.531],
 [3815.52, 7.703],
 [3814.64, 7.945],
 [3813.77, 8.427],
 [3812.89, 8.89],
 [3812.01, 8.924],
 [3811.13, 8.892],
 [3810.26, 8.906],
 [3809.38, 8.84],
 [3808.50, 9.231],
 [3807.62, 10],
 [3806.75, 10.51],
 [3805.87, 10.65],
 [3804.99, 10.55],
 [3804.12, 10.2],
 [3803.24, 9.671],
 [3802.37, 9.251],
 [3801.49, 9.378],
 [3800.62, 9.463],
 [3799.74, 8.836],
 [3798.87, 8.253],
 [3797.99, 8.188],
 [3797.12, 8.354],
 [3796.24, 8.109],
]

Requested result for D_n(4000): 1.9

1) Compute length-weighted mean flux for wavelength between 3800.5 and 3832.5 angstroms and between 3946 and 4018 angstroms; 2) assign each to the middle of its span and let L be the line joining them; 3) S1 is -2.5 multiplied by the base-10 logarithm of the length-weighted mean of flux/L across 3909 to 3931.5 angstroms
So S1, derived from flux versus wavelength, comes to 0.11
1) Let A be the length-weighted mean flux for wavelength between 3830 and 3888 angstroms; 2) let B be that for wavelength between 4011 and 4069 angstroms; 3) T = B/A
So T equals 2.11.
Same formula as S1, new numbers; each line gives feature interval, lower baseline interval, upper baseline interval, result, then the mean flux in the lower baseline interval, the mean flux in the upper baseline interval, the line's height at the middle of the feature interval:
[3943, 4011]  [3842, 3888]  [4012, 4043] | 0.12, 8.1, 16.1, 13.6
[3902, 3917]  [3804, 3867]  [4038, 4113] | -0.16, 7.47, 16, 10.1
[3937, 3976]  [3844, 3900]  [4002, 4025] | 0.41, 8.65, 16.3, 13.2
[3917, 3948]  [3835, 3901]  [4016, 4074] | 0.38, 8.36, 16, 11.1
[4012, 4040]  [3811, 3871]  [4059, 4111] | -0.17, 7.21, 15.9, 13.8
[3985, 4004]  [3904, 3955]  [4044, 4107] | -0.24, 9.51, 16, 12.4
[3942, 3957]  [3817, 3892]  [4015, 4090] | 0.02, 7.48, 16.1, 11.6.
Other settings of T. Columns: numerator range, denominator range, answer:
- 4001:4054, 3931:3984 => 1.76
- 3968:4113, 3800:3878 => 2.00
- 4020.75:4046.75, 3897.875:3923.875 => 1.42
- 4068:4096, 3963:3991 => 1.56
